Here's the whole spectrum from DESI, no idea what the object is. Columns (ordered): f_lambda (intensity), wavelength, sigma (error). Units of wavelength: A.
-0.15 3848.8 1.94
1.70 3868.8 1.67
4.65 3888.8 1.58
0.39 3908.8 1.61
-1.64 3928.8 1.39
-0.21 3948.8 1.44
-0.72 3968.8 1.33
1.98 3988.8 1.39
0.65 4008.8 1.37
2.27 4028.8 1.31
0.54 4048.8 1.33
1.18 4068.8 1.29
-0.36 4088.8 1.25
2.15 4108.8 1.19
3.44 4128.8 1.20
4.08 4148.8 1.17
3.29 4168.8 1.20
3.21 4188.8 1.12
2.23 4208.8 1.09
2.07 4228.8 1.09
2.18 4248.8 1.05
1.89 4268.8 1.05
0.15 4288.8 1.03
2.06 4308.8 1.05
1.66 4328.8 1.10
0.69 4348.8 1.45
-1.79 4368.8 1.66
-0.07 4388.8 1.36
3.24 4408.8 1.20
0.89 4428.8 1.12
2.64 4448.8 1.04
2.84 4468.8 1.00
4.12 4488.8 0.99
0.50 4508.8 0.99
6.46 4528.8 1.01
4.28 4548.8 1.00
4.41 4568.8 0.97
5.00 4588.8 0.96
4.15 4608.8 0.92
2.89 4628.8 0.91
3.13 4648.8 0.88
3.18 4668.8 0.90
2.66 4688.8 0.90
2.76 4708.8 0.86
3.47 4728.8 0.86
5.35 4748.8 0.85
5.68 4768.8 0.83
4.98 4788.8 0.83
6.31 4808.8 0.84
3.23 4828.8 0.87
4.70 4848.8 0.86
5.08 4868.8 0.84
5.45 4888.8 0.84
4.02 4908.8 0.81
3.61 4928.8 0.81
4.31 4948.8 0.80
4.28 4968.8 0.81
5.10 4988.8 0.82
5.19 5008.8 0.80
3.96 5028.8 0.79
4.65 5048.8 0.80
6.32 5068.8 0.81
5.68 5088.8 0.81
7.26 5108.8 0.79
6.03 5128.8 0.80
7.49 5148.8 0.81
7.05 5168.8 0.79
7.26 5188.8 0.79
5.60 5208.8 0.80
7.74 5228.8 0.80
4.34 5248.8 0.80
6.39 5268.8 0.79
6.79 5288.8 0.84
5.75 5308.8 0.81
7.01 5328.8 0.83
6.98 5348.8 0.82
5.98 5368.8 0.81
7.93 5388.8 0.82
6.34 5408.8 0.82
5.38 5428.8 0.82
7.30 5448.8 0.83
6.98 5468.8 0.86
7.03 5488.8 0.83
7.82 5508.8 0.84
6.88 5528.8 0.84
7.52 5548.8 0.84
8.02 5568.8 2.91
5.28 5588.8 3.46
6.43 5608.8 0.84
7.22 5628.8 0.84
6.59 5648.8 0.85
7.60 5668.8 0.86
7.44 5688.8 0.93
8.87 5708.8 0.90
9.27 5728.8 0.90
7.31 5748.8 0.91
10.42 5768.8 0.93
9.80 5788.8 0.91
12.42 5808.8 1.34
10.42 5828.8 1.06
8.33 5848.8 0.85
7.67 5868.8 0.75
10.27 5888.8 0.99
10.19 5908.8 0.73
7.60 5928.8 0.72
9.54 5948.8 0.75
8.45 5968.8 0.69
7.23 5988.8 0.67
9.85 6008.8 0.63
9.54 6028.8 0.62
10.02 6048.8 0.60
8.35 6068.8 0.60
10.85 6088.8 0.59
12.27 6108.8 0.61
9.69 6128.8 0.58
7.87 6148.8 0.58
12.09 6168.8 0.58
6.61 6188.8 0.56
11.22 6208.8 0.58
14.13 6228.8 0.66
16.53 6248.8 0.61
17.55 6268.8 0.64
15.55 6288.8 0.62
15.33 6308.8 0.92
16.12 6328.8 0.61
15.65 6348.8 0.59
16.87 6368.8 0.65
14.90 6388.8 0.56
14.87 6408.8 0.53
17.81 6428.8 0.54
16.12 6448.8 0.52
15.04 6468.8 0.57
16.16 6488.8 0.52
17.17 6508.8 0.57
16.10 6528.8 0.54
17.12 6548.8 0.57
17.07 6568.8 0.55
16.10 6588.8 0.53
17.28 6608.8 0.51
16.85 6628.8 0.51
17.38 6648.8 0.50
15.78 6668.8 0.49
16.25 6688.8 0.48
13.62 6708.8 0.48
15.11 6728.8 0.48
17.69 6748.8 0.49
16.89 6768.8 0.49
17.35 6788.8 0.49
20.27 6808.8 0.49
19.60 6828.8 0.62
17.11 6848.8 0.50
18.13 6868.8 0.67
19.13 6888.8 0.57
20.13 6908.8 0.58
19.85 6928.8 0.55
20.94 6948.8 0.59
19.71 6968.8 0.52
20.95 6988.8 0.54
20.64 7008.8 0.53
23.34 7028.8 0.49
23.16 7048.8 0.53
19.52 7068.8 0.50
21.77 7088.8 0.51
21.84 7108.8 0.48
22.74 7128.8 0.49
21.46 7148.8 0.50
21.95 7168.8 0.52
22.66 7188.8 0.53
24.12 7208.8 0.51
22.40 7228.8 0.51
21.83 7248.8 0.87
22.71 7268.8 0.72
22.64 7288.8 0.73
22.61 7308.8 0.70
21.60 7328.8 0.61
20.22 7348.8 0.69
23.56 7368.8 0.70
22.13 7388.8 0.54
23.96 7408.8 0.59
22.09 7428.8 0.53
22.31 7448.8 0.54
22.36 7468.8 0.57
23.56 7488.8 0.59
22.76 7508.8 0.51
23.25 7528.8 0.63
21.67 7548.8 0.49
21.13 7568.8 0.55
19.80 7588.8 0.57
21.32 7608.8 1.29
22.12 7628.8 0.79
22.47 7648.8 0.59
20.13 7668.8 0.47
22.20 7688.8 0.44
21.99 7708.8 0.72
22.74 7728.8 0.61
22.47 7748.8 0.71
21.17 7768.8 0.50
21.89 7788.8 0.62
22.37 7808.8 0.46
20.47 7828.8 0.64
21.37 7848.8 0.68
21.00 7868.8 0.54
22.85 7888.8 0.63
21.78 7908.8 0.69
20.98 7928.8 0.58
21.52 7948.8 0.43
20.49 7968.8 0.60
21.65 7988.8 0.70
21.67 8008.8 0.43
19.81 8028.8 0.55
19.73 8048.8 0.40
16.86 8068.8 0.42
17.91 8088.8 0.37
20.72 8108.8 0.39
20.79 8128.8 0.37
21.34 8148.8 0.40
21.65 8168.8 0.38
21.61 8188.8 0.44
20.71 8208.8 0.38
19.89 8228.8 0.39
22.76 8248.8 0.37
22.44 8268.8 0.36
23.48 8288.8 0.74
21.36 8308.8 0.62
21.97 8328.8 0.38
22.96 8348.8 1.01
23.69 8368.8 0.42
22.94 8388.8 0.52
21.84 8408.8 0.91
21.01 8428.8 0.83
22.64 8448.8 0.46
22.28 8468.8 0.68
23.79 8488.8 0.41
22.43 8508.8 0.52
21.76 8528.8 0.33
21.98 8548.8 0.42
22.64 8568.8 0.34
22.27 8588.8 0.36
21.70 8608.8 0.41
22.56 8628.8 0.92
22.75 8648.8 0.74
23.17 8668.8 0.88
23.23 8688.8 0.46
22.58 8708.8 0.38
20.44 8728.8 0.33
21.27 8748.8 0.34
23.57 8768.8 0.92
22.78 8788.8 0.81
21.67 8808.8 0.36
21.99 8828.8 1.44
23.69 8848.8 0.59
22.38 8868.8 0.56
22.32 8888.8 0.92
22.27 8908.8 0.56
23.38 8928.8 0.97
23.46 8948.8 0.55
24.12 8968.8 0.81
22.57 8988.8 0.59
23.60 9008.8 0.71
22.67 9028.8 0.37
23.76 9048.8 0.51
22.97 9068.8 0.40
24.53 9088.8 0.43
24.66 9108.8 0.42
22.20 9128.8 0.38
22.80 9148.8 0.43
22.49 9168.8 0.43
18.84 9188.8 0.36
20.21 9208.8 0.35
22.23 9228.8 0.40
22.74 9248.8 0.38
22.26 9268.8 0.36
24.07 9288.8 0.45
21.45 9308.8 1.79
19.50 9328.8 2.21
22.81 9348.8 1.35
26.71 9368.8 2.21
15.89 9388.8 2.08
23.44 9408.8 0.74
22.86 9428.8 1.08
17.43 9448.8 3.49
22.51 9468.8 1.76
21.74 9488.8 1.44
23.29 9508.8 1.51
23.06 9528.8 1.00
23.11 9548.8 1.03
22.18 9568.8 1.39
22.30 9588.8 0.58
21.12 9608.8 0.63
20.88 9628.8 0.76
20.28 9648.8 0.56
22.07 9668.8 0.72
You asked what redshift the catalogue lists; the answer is 0.560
